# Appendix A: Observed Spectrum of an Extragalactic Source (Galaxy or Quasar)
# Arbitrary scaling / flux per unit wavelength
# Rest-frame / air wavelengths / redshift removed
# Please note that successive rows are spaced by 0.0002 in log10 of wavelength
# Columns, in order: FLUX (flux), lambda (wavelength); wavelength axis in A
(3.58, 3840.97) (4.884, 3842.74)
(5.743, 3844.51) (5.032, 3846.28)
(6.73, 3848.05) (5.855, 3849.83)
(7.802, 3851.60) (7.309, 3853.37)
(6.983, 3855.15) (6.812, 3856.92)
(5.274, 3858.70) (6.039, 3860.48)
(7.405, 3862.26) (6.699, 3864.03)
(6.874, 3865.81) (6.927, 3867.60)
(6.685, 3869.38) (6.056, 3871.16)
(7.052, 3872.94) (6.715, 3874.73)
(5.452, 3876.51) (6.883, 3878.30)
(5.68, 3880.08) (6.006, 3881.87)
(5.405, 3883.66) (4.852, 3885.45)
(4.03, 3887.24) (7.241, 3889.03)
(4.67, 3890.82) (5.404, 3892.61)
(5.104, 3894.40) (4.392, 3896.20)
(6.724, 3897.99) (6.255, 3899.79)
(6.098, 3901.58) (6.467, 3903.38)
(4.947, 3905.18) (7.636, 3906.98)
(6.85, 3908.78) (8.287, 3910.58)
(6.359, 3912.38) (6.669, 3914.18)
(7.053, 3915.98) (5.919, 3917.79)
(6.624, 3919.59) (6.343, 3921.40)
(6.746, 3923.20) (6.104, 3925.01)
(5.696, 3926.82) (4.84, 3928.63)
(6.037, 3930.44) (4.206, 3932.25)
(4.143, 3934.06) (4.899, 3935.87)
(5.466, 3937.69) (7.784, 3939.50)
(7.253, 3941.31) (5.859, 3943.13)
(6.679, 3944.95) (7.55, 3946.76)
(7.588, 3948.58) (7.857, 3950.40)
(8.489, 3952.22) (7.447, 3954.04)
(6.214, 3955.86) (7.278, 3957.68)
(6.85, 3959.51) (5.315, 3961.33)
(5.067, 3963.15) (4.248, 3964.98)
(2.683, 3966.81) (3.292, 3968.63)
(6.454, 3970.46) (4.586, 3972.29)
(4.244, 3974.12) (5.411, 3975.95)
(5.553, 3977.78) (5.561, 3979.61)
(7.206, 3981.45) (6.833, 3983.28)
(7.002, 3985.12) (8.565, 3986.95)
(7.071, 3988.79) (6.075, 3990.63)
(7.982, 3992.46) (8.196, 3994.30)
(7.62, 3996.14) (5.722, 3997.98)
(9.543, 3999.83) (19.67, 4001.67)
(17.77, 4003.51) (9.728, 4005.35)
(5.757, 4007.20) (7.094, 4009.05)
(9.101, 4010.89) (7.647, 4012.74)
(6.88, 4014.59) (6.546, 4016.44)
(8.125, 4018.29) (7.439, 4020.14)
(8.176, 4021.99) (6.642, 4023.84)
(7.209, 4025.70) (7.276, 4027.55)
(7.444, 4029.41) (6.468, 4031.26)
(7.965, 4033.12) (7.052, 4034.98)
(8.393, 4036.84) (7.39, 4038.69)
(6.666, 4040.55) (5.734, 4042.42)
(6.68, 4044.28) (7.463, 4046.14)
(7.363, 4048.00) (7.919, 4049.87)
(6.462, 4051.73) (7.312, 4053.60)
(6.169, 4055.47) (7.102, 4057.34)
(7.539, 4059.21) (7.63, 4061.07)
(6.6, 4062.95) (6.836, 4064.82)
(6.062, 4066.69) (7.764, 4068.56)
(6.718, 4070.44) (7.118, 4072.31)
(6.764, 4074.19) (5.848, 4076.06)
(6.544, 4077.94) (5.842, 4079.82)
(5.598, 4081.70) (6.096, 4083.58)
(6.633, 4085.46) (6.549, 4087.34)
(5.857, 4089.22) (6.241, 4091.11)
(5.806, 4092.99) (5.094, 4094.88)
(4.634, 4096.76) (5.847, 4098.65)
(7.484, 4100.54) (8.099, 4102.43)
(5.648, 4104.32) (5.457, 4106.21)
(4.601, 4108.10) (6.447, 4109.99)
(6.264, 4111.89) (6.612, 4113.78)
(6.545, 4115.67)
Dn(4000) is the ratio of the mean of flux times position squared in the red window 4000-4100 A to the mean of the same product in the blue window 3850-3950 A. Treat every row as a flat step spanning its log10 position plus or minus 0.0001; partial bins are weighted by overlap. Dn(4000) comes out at 1.26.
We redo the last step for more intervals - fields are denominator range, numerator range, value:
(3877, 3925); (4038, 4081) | 1.21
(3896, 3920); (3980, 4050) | 1.29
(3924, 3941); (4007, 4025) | 1.39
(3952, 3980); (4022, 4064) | 1.36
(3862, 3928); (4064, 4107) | 1.11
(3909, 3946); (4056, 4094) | 1.14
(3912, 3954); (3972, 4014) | 1.30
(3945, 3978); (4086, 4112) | 1.09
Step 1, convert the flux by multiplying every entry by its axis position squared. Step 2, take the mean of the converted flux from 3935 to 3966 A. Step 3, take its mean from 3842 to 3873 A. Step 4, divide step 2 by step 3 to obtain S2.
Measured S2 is 1.07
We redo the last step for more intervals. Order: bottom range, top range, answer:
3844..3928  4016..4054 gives 1.25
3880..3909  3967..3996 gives 1.14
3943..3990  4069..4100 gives 1.05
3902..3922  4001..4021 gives 1.50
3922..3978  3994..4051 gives 1.44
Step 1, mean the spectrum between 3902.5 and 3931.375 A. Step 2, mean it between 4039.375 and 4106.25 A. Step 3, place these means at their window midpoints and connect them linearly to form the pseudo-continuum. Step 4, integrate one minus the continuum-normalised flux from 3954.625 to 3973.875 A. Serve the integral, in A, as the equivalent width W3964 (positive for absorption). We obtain 3.7 A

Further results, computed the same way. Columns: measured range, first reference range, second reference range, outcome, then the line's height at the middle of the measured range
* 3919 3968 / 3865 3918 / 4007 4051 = 3.58 A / 6.59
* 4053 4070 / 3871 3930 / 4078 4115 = -2.59 A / 6.06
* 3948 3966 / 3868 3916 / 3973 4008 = 2.07 A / 7.47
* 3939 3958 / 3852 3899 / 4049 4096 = -2.97 A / 6.28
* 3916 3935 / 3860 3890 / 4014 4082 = 2.14 A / 6.46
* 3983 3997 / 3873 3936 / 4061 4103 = -2.95 A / 6.15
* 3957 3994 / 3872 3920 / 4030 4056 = 4.17 A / 6.64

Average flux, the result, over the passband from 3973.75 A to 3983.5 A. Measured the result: 5.82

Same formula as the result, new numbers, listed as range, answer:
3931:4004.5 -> 6.94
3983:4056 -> 7.92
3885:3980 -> 5.96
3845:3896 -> 6.15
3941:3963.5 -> 6.92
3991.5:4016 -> 9.38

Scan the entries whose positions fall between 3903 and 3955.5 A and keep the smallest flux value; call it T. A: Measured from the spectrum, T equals 4.143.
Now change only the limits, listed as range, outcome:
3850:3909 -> 4.03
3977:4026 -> 5.553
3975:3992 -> 5.411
